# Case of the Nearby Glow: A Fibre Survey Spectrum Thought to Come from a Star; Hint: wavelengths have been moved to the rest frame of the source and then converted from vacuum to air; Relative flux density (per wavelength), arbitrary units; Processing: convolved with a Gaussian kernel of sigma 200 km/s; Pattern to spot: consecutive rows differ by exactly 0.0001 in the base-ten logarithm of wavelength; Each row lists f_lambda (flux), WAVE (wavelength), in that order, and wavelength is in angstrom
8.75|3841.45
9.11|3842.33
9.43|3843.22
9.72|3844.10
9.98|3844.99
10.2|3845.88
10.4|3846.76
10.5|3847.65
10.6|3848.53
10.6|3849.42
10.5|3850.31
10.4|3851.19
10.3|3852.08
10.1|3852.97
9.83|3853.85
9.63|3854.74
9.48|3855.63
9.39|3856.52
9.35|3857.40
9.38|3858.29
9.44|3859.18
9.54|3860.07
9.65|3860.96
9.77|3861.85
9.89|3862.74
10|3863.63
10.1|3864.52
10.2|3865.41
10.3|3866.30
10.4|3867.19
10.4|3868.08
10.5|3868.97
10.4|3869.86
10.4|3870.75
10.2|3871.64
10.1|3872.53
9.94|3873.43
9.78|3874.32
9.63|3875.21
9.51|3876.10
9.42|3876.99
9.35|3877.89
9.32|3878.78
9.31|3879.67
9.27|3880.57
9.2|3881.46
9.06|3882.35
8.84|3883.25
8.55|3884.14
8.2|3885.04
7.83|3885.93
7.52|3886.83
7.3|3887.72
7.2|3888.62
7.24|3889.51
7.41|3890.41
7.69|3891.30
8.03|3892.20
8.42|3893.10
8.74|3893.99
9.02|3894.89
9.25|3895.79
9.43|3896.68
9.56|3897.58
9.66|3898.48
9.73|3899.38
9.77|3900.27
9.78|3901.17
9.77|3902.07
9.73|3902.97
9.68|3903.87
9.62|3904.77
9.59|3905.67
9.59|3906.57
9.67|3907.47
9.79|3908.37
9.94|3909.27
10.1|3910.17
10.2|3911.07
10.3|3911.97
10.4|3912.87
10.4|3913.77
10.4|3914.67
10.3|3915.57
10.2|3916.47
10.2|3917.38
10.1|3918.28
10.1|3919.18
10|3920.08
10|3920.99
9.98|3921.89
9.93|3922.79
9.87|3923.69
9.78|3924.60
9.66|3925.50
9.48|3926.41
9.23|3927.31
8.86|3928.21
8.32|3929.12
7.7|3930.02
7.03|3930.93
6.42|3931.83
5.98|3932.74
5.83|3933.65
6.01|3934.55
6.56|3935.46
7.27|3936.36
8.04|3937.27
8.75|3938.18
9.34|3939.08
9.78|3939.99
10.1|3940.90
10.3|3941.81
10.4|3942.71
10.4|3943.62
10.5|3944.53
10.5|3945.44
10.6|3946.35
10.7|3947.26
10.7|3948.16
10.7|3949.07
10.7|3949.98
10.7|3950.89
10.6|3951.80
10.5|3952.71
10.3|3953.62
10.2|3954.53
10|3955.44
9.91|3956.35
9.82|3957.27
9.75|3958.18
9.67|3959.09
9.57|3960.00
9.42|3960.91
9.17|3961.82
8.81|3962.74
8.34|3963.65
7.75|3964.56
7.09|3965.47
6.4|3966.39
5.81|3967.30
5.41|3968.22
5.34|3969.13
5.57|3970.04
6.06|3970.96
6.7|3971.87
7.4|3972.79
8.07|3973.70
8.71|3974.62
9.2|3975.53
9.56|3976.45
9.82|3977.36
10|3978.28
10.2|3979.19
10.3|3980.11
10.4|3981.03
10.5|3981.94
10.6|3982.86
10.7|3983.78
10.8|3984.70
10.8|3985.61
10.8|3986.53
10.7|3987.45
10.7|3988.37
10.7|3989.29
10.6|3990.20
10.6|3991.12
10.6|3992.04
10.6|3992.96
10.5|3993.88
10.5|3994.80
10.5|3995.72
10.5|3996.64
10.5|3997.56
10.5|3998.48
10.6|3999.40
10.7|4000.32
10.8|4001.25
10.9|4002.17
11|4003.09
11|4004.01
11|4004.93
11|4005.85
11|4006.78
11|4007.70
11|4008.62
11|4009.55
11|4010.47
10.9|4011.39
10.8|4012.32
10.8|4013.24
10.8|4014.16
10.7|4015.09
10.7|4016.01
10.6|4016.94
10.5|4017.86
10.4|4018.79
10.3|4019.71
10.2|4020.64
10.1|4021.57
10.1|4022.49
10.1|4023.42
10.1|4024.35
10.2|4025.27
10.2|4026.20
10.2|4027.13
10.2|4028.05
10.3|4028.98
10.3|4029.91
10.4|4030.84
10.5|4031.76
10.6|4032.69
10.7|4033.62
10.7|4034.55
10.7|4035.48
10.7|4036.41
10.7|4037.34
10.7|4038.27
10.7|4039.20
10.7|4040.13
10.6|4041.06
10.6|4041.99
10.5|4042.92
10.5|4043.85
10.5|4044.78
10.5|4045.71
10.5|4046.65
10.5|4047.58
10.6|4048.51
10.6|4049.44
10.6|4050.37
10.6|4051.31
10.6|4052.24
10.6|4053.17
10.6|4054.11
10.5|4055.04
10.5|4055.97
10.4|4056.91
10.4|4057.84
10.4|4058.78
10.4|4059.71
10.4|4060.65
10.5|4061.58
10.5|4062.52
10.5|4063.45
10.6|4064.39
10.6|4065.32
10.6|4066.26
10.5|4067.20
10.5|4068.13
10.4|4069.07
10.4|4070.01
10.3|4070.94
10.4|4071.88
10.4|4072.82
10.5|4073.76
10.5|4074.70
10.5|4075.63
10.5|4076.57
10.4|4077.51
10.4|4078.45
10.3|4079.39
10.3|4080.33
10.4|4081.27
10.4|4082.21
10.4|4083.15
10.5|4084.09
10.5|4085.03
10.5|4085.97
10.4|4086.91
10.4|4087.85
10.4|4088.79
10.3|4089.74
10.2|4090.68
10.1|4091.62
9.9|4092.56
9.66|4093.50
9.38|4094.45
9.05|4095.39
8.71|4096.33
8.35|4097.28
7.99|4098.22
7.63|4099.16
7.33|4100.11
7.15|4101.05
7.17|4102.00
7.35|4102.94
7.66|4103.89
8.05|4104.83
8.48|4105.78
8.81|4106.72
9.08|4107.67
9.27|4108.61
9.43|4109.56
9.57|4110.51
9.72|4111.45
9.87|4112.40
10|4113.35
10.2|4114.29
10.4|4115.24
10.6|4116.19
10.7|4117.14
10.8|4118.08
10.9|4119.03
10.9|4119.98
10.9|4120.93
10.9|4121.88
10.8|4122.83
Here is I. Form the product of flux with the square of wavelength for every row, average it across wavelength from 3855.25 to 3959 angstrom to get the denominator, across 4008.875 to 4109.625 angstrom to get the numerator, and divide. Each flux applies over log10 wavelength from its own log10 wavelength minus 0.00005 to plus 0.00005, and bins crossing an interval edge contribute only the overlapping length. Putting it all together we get 1.2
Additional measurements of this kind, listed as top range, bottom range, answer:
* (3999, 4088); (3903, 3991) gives 1.19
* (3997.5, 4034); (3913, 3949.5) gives 1.19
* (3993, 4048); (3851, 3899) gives 1.23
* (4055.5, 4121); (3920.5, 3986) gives 1.17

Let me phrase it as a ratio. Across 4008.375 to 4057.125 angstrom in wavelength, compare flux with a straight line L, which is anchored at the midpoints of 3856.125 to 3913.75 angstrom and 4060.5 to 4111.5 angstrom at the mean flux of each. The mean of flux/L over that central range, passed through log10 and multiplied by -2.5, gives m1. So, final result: -0.10 mag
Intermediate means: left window 9.39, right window 9.71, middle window 10.5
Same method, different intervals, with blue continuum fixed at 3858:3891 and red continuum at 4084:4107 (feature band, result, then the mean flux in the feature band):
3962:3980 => 0.181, 7.77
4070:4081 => -0.153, 10.4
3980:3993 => -0.163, 10.6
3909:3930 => -0.070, 9.86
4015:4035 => -0.140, 10.4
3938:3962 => -0.105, 10.1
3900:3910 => -0.052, 9.72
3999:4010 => -0.193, 10.9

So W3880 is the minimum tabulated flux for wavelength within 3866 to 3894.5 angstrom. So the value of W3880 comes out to 7.2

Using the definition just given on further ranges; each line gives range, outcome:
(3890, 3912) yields 7.41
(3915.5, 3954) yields 5.83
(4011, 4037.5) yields 10.1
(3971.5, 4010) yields 6.7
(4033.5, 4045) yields 10.5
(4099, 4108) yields 7.15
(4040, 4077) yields 10.3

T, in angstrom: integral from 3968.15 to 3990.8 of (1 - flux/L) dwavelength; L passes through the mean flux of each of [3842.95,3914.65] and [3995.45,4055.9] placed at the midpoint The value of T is 2.2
